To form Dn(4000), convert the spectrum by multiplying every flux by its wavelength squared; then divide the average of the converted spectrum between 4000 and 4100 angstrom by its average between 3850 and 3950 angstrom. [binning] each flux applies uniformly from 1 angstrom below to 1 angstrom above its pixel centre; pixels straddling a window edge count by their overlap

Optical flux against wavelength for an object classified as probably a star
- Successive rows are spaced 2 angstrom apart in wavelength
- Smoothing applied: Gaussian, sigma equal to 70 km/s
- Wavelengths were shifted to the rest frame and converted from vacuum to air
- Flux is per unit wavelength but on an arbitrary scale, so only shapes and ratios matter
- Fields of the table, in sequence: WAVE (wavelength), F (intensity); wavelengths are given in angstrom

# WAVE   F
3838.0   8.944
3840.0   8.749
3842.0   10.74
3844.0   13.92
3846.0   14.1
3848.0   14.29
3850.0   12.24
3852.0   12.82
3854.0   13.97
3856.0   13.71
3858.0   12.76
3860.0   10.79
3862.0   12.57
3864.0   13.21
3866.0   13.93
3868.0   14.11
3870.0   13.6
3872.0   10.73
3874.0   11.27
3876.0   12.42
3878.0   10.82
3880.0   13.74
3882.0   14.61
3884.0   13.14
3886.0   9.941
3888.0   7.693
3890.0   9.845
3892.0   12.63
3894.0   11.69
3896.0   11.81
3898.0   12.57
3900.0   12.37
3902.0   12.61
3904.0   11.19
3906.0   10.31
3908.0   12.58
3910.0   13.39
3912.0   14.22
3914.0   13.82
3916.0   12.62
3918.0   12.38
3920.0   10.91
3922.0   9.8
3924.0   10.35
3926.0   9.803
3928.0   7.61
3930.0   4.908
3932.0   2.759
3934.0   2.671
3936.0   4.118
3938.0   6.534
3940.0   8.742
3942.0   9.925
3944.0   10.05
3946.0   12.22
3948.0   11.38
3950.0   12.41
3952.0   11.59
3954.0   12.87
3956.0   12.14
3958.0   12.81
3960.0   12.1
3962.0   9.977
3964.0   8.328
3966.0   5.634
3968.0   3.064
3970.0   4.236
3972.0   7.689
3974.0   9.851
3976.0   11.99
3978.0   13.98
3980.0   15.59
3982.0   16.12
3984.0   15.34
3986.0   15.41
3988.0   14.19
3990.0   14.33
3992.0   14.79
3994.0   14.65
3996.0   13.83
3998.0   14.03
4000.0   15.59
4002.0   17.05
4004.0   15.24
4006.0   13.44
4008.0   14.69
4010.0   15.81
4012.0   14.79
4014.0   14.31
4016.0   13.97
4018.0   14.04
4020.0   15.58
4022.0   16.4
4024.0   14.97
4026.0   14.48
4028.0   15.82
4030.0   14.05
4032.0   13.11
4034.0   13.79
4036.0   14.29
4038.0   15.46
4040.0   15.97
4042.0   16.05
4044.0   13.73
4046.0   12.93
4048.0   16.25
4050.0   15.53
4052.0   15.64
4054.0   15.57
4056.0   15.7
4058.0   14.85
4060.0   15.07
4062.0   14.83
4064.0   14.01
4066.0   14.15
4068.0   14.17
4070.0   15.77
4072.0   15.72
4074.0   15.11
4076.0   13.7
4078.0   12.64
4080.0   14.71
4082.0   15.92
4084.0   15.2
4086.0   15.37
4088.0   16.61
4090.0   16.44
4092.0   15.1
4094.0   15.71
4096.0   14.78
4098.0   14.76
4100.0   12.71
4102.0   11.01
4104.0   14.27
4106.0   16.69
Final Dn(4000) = 1.46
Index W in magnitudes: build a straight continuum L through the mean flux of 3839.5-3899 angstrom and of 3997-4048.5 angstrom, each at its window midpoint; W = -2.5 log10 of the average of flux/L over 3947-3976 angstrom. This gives 0.39 mag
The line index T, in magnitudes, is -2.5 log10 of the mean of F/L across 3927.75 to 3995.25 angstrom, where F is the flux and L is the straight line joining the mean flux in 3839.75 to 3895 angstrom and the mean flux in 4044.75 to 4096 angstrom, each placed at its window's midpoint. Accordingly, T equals 0.30 mag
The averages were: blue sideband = 12.3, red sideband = 15.1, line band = 10.3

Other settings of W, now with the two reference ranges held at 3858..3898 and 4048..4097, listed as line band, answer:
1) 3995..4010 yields -0.07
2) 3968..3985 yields 0.20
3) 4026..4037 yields 0.02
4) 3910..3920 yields -0.03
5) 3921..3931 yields 0.45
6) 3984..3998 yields -0.06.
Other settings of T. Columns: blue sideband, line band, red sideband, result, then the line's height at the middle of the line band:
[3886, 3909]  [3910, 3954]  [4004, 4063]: 0.26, 12.2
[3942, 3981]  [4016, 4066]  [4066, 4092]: -0.10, 13.6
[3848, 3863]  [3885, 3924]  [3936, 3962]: 0.00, 11.7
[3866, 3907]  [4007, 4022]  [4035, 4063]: -0.03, 14.4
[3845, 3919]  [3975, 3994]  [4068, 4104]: -0.08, 13.6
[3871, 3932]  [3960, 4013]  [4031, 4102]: 0.04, 13.1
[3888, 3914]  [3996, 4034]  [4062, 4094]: -0.07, 13.9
